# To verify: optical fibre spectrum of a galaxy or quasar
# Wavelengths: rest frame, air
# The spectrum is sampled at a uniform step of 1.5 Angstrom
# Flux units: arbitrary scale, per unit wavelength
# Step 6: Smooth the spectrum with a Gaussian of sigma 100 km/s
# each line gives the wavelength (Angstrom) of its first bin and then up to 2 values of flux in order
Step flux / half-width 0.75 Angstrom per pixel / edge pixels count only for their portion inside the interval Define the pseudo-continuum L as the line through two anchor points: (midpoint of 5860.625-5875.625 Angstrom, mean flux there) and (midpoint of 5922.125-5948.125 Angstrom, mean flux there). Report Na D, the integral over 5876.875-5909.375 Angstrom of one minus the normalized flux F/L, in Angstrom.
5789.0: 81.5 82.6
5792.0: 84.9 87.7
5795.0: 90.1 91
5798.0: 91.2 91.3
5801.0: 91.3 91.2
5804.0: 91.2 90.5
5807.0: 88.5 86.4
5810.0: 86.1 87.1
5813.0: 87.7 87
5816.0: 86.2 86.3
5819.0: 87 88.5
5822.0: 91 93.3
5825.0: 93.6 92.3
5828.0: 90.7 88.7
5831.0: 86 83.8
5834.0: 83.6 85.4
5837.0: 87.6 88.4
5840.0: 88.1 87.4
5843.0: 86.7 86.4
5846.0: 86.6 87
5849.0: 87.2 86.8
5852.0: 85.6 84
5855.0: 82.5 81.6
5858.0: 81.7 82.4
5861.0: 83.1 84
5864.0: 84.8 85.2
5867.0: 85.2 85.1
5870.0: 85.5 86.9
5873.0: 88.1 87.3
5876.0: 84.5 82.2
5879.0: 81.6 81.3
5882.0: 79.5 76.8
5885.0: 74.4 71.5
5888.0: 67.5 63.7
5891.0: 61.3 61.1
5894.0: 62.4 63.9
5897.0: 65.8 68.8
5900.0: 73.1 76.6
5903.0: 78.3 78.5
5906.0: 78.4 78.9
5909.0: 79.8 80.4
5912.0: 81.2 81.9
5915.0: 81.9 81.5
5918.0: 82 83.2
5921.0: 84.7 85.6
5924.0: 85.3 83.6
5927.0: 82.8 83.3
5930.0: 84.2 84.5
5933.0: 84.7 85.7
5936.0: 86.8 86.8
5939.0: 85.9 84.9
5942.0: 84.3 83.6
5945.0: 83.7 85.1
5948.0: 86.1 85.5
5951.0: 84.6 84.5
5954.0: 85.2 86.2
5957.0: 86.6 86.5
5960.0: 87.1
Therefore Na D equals 4.7 Angstrom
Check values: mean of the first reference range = 85.6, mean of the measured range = 72.9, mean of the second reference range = 84.8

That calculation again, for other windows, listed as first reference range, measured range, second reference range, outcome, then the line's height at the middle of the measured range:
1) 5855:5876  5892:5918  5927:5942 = 2.96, 84.8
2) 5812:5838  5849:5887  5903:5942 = 1.27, 85.9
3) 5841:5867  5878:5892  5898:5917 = 1.41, 81.2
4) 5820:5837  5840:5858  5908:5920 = 0.30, 87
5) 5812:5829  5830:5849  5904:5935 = 0.34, 88.1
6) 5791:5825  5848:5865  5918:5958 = 0.66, 87.4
